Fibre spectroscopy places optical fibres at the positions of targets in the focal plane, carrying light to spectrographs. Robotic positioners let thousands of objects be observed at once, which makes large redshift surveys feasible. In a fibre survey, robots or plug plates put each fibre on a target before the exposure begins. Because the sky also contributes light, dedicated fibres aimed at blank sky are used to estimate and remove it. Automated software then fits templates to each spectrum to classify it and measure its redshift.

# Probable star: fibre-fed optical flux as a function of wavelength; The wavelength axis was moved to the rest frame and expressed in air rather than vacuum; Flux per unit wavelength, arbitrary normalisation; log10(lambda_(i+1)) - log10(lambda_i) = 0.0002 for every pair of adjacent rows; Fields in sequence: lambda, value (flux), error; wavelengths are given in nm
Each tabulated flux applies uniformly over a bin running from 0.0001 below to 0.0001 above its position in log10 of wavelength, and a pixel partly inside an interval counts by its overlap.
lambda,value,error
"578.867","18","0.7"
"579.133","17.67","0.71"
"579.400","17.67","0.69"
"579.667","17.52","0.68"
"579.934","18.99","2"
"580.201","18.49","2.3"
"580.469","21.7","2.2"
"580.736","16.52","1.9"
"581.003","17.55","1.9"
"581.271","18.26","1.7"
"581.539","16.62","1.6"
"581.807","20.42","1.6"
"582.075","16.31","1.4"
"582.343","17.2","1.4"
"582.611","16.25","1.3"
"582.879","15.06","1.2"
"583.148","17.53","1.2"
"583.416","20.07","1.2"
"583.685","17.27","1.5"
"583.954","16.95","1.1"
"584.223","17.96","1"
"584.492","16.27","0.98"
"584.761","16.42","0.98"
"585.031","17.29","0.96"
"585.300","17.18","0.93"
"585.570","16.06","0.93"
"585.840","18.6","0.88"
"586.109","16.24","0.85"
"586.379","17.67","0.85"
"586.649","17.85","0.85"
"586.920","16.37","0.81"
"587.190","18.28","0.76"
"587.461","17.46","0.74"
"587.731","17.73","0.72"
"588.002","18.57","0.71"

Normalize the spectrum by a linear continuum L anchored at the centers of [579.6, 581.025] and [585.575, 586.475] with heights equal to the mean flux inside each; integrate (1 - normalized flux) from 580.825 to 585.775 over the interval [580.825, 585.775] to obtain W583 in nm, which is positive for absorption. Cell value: 0.18 nm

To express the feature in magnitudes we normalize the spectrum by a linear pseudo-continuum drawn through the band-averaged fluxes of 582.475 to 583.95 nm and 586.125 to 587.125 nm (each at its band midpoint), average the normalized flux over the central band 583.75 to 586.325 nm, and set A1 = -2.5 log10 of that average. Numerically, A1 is 0.01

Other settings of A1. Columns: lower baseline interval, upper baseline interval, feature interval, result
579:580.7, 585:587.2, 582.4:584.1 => 0.04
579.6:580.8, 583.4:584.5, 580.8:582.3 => 0.04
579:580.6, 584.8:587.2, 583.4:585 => 0.02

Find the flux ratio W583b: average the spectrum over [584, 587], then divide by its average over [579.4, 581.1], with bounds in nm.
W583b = 0.9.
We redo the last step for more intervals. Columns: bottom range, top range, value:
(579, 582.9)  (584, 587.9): 0.97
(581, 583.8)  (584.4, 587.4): 0.98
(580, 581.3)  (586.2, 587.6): 0.94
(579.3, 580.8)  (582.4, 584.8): 0.92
